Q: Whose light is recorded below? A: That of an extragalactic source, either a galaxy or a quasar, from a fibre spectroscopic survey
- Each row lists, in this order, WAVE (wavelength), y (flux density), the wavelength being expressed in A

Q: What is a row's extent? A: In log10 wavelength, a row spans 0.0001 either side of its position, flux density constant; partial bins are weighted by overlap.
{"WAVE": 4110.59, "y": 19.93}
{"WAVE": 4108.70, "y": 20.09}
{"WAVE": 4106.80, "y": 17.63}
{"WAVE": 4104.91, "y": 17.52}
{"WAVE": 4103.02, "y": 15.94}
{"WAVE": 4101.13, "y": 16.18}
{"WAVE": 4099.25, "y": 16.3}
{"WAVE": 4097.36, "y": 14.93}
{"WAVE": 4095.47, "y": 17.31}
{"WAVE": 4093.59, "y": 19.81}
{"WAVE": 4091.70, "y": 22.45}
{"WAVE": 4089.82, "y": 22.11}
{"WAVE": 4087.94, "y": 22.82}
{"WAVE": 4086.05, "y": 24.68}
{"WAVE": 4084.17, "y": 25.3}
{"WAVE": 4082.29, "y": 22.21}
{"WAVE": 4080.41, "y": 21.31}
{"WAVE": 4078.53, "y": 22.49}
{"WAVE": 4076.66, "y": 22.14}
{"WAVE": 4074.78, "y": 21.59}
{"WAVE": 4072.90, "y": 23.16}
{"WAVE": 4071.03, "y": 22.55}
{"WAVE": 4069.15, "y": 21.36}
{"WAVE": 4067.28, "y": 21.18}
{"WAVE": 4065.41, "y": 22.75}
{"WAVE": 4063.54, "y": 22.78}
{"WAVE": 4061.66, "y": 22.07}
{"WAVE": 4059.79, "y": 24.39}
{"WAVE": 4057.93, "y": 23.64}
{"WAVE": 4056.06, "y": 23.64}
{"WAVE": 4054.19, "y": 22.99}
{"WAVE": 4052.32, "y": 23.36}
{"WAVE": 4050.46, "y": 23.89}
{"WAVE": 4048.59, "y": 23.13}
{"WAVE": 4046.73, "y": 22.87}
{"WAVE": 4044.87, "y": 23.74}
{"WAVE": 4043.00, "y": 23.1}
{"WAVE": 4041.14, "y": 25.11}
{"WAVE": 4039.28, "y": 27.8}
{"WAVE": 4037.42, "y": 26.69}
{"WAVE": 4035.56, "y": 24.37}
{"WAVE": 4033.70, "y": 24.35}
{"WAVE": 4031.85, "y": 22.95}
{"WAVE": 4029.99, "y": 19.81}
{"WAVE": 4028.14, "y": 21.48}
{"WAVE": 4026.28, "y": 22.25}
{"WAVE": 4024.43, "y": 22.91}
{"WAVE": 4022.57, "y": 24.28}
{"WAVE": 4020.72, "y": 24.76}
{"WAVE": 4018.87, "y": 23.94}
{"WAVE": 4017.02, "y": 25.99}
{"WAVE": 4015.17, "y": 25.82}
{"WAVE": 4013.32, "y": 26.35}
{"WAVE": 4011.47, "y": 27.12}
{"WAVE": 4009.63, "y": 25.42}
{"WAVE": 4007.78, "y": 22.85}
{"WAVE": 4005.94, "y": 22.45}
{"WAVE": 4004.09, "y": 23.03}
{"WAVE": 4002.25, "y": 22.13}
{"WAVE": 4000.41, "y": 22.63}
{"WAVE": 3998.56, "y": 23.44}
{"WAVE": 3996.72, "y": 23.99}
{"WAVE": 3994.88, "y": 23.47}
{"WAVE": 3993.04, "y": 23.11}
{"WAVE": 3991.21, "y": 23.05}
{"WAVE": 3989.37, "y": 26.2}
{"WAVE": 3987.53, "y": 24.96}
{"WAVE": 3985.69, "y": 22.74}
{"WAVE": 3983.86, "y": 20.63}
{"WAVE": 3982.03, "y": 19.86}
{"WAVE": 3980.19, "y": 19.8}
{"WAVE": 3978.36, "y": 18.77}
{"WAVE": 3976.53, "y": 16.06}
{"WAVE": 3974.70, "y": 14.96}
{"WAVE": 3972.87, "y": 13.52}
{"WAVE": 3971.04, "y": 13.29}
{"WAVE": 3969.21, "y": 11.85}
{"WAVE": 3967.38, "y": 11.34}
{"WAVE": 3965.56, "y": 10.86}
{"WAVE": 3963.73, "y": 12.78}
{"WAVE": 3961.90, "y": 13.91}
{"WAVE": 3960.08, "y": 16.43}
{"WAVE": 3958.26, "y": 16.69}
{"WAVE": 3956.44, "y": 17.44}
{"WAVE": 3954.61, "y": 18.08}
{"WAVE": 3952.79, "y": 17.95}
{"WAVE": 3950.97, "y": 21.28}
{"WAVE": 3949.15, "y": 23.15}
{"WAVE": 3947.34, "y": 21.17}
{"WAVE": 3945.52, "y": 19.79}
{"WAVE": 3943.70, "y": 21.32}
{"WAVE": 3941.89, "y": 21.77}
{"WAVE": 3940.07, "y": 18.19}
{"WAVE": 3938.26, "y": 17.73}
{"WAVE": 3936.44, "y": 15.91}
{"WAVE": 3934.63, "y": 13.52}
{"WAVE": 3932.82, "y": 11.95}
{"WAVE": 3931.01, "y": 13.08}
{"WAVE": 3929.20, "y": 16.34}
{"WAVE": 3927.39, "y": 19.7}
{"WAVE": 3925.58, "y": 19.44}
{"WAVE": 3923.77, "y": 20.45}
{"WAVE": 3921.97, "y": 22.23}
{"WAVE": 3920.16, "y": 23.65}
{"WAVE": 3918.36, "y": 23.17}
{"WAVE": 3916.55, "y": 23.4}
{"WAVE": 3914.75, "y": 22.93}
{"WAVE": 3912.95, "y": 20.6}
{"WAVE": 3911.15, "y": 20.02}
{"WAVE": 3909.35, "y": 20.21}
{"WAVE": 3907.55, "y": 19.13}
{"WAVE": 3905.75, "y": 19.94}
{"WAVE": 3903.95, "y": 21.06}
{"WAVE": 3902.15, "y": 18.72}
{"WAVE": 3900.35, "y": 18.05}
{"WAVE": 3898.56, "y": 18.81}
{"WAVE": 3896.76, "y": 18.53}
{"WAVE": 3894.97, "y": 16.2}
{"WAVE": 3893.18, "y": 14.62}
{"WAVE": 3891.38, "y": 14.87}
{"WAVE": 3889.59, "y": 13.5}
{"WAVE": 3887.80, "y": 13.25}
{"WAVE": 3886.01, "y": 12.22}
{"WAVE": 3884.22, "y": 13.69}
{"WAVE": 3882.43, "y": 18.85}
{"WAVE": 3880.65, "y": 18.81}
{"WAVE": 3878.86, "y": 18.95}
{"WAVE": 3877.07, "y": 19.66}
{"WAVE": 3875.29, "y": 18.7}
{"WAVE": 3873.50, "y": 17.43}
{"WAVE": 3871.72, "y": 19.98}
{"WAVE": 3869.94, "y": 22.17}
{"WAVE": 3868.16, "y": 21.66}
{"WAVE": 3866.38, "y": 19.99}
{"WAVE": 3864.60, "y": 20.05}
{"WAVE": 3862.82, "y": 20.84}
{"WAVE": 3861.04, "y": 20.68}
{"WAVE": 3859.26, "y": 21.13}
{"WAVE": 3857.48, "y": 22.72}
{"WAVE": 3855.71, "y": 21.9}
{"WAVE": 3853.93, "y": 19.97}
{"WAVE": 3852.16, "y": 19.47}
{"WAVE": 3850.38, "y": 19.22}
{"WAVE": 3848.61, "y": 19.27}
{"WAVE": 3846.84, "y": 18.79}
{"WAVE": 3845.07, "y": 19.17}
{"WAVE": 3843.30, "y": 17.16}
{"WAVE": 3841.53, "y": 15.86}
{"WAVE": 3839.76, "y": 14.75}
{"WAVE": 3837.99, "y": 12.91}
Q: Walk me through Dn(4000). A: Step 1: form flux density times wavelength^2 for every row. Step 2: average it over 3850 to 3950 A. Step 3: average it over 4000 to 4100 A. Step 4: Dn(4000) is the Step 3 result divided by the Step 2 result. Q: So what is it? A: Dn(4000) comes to 1.30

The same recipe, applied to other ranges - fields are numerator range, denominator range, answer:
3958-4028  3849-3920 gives 1.14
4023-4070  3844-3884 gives 1.29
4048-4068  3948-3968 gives 1.47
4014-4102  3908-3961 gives 1.25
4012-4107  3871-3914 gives 1.37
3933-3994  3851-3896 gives 1.03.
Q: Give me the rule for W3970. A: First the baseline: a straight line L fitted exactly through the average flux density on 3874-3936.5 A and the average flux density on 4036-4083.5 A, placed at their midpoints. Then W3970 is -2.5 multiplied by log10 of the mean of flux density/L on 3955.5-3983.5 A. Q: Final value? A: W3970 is 0.31 mag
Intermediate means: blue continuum 18.1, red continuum 23.2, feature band 15.3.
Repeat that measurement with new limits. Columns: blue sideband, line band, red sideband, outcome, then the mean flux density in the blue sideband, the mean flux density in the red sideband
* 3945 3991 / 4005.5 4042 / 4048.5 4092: -0.19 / 17.8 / 22.8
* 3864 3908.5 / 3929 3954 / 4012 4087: 0.10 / 17.9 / 23.5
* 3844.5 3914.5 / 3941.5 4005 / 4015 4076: 0.12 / 18.8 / 23.4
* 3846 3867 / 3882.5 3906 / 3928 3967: 0.16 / 20.3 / 17.1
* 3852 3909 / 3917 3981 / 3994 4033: 0.21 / 18.6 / 23.7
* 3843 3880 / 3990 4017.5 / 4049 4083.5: -0.10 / 20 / 22.7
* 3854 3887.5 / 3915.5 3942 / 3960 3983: -0.11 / 19.3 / 14.8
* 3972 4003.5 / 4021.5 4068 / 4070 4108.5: -0.13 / 21.2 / 20.4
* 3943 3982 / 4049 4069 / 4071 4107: -0.18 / 16.7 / 20.4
